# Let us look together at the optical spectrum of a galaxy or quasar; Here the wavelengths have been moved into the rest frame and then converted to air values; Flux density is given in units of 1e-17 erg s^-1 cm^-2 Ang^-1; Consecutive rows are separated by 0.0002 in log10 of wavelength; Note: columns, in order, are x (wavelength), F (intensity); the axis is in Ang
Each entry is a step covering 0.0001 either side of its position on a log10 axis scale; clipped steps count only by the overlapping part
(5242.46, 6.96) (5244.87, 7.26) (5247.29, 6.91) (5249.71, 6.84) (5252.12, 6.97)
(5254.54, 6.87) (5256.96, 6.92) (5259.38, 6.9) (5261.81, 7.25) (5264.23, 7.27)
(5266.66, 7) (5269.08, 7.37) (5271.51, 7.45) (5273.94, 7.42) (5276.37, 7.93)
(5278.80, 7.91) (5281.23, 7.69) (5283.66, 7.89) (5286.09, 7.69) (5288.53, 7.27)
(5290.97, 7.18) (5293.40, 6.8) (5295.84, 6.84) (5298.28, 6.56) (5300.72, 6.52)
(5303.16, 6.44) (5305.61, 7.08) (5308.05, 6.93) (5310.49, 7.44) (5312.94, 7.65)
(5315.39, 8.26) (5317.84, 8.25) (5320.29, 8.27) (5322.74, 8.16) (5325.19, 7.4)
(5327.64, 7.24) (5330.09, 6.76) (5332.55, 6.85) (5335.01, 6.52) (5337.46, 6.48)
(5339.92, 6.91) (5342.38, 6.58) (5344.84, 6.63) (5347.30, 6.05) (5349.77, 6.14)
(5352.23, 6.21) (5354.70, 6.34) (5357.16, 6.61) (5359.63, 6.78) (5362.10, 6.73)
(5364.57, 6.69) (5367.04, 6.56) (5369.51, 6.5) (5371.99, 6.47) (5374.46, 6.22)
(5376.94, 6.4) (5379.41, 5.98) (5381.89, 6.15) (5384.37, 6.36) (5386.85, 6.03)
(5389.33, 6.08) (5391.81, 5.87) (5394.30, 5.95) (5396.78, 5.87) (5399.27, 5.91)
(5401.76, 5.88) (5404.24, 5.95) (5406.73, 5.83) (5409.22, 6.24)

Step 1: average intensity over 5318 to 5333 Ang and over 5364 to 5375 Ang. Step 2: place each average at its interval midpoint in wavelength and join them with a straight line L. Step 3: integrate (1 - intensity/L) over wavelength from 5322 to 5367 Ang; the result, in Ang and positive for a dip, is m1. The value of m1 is 2.40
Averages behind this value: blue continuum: 7.54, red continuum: 6.49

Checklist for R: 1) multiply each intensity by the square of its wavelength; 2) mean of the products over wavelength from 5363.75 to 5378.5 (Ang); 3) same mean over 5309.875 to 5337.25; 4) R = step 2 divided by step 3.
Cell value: 0.88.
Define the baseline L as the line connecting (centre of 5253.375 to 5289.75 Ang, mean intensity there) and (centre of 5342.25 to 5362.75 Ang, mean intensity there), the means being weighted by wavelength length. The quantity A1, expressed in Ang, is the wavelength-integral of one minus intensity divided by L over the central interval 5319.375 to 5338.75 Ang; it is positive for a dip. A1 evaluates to -1.4 Ang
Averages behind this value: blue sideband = 7.39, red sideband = 6.44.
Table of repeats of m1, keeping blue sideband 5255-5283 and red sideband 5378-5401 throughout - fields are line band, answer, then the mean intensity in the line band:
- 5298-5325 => -2.19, 7.44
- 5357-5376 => -0.86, 6.56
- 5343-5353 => 0.32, 6.28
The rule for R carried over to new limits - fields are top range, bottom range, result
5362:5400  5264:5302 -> 0.88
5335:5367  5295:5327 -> 0.90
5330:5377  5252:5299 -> 0.92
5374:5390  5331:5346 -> 0.94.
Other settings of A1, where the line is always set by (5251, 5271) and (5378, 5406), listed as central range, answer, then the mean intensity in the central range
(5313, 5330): -3.2 Ang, 7.83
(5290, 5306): 0.1 Ang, 6.75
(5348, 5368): -0.7 Ang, 6.49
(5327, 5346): -0.8 Ang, 6.73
